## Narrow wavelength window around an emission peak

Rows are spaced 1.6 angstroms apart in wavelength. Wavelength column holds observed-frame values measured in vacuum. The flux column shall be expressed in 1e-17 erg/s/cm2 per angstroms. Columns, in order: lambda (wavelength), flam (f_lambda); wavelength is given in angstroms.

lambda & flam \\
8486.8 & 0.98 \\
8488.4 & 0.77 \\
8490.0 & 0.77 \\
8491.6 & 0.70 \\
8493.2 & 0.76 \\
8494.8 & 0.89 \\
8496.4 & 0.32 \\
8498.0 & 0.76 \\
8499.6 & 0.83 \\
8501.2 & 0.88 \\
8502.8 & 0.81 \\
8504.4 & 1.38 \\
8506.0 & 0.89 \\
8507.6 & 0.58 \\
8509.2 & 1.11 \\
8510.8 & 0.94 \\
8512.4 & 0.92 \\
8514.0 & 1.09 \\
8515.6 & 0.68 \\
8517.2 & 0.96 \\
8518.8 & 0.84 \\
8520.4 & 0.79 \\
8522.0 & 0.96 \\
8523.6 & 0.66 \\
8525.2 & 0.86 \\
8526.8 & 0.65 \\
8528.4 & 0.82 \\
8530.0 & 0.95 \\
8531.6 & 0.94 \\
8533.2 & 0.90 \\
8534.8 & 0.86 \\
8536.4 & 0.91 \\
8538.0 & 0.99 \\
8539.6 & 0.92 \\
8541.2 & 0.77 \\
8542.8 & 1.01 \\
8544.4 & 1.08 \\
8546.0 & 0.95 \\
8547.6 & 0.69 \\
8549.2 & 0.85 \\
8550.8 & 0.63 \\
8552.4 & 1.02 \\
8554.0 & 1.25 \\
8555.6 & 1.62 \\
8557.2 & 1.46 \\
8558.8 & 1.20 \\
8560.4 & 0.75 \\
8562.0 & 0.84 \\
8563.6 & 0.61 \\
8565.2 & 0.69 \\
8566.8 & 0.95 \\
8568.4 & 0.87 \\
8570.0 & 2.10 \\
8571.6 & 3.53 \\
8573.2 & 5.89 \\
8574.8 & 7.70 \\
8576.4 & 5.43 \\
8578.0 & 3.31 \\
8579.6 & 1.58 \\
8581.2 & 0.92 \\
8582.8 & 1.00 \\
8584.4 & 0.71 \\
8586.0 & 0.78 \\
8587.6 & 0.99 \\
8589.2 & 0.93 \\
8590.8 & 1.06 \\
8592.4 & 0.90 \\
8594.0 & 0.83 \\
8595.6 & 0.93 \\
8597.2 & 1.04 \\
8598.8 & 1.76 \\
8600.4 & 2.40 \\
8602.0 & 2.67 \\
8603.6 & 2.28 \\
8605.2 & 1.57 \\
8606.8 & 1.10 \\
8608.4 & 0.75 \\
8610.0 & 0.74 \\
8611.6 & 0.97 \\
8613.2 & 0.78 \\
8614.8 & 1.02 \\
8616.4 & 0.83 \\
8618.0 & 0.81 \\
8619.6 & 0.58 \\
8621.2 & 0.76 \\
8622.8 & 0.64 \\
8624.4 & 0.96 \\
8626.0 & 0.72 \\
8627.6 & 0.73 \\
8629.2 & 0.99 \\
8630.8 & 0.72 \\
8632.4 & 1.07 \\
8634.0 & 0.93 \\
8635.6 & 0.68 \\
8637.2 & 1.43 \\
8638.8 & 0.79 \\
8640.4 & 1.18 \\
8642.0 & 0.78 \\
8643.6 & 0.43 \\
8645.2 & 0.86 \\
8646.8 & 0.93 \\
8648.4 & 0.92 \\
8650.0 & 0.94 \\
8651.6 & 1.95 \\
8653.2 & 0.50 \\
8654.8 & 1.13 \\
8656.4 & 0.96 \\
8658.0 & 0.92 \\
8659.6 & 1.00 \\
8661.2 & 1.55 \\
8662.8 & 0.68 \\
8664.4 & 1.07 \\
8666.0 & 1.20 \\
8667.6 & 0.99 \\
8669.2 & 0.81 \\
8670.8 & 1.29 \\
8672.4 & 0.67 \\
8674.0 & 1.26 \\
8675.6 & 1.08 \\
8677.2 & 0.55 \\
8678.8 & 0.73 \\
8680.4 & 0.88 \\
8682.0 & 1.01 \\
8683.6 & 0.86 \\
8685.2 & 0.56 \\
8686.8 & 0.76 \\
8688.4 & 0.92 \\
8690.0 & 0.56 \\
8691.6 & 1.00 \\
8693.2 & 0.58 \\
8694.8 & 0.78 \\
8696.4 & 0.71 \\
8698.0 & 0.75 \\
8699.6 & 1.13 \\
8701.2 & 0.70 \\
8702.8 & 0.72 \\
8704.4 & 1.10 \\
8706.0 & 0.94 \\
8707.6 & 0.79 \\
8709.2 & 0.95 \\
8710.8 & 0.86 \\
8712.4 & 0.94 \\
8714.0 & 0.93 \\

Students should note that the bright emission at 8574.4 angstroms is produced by Halpha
